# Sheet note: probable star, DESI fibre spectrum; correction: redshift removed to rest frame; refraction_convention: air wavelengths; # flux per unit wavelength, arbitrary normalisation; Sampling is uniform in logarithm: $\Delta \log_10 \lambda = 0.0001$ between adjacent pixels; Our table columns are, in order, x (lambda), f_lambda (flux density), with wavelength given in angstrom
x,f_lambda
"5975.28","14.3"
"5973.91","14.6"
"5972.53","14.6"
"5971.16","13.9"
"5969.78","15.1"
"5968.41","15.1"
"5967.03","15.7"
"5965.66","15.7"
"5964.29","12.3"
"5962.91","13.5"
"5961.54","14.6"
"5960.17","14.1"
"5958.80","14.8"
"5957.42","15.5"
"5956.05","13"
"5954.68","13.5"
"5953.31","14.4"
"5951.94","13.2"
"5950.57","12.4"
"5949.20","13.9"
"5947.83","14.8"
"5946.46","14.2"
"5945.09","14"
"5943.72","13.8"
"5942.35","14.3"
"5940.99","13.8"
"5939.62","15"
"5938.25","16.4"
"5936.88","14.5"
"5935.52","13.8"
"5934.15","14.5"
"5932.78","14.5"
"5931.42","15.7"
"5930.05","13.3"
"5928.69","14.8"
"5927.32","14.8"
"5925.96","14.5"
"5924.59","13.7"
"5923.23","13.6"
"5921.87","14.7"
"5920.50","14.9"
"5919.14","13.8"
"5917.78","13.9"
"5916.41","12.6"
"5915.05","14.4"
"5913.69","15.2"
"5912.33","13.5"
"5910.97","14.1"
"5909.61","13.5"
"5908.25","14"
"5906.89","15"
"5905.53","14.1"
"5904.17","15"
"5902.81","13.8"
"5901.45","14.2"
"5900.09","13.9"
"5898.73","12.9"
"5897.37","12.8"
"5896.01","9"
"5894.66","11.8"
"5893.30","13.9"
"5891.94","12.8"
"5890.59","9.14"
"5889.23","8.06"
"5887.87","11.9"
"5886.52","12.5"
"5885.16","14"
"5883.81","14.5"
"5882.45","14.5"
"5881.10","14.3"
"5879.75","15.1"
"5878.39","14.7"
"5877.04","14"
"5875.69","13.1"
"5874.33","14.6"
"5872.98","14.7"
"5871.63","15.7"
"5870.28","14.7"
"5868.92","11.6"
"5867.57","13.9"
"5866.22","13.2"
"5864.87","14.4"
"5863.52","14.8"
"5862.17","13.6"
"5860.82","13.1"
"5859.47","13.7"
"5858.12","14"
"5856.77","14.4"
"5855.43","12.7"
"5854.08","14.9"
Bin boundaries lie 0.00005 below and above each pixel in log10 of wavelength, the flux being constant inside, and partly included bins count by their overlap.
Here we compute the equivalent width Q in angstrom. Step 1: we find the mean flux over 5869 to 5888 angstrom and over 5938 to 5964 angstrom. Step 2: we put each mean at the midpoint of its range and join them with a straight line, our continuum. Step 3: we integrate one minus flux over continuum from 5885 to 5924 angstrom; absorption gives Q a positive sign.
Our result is 2.57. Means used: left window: 14.1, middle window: 13.2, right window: 14.1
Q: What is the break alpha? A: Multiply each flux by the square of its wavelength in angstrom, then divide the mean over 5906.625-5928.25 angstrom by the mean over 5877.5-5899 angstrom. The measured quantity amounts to 1.1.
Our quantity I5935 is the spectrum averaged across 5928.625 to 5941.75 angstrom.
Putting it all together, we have 14.6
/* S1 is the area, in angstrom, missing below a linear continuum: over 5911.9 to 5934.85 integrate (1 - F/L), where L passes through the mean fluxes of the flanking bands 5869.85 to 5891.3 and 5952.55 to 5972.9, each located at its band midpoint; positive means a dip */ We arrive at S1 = -0.5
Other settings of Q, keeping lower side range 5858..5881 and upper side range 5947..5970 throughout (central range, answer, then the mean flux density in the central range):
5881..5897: 2.2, 12.1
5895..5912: 0.7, 13.5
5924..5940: -0.5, 14.6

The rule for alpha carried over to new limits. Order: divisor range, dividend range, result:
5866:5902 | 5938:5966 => 1.10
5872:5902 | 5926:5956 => 1.11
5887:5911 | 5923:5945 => 1.15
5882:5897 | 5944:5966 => 1.19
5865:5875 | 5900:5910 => 1.02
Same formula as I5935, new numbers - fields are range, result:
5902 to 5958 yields 14.2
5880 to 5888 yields 13.8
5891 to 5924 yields 13.6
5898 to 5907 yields 14.1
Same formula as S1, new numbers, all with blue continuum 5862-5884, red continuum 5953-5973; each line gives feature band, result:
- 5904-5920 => 0.24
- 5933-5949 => -0.12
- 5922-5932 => -0.02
